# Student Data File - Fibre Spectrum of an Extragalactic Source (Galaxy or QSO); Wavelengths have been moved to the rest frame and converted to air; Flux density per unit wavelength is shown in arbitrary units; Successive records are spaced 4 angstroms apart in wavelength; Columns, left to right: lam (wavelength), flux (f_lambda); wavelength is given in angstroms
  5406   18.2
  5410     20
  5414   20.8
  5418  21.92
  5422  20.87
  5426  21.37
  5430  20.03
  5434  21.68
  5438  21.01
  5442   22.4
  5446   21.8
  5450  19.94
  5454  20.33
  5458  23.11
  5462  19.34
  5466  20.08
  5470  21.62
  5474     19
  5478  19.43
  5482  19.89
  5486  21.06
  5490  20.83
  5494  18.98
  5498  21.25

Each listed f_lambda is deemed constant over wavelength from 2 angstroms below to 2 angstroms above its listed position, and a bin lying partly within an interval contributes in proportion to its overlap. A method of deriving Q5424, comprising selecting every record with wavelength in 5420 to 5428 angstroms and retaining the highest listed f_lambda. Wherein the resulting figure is 21.37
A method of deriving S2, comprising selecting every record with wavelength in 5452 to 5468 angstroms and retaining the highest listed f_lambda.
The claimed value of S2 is 23.11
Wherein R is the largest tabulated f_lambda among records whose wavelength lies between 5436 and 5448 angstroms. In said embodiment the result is 22.4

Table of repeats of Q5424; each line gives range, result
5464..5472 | 21.62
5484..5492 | 21.06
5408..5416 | 20.8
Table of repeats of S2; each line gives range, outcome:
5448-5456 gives 20.33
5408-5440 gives 21.92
